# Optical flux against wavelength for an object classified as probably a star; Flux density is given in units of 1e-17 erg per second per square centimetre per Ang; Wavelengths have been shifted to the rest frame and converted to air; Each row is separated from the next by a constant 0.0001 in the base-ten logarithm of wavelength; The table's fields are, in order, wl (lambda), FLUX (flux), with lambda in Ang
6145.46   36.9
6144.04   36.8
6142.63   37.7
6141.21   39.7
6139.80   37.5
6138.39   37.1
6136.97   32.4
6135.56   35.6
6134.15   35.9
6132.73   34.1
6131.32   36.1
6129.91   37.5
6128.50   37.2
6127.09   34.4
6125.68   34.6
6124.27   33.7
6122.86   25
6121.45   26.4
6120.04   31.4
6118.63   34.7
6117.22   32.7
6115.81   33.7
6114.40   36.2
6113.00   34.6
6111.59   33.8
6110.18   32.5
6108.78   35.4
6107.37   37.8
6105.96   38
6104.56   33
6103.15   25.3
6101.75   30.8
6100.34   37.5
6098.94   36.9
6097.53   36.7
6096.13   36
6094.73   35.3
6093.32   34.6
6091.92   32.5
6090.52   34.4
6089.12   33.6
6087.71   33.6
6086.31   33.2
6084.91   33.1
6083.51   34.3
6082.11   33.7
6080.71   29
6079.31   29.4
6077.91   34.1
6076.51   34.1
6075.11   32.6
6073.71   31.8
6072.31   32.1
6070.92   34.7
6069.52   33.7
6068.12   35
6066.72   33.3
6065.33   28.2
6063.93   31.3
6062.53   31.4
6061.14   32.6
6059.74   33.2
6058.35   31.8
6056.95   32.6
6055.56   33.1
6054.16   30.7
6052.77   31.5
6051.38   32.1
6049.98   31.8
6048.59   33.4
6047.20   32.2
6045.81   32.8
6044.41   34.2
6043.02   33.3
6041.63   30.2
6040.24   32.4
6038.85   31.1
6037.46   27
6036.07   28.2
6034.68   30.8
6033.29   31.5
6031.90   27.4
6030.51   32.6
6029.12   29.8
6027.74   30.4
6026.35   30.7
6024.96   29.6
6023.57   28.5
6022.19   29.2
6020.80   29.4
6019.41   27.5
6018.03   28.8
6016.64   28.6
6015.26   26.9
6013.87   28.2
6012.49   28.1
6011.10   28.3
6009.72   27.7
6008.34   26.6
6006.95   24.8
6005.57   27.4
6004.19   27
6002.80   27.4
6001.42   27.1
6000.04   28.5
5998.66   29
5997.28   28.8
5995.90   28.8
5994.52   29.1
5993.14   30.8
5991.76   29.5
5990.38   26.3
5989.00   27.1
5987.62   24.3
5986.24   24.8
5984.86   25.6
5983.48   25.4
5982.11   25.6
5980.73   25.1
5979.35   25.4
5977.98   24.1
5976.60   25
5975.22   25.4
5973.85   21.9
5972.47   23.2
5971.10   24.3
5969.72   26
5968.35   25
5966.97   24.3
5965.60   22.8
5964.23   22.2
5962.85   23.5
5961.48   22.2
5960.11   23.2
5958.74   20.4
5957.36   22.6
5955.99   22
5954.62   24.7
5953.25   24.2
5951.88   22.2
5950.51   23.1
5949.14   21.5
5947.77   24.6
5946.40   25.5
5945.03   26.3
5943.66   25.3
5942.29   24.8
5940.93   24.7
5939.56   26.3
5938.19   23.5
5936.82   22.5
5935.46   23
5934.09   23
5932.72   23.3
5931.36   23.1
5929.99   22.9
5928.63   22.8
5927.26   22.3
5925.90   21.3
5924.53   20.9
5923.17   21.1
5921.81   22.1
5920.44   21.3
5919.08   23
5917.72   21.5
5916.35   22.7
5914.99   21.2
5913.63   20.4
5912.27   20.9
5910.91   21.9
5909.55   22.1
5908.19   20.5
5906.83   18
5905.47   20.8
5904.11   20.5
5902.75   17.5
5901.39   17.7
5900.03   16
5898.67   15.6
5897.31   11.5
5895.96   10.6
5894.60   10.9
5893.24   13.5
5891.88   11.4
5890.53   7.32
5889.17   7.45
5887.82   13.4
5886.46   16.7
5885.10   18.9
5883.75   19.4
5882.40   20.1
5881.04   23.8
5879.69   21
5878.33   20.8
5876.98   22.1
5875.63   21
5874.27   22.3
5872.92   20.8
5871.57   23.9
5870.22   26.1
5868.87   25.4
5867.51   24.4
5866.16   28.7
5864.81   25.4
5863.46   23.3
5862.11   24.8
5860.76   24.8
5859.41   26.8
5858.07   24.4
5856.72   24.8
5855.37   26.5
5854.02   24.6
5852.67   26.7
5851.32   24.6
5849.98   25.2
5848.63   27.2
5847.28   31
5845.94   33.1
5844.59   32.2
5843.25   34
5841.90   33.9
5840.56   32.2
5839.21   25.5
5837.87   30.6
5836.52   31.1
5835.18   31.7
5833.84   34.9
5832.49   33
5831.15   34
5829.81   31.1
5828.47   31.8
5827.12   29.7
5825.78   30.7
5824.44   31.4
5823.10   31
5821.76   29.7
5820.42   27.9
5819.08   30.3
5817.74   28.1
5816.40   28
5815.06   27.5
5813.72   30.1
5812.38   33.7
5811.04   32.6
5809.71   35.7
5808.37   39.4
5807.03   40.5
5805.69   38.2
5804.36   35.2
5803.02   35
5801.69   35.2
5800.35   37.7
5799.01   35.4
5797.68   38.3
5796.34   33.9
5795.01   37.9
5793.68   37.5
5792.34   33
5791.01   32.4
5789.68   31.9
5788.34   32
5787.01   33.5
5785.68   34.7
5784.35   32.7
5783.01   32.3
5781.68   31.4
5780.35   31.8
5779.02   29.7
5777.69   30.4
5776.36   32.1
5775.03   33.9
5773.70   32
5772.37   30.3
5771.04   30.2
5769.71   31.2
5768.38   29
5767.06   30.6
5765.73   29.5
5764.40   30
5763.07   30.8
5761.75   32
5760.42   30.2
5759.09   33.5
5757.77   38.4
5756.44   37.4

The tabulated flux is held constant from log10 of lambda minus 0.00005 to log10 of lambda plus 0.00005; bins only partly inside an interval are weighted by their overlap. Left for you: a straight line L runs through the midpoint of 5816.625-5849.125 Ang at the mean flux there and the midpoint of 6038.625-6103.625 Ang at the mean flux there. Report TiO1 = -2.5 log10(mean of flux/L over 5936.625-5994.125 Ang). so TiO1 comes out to 0.29 mag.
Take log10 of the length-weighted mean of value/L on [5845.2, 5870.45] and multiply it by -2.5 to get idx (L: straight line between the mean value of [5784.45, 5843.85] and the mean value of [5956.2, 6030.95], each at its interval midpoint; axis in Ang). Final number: 0.20 mag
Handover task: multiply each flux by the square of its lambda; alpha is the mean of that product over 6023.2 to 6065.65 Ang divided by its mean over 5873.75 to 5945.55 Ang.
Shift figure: 1.64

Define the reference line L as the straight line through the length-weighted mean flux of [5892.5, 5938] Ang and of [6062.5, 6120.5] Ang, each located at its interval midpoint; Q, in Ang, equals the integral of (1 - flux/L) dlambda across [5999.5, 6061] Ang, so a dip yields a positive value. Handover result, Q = -2.3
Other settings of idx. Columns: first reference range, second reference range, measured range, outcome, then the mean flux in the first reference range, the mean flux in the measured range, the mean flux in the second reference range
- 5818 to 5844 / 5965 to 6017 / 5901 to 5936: 0.31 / 31.2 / 21.4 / 26.4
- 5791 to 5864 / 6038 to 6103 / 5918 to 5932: 0.40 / 31.3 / 22.1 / 32.9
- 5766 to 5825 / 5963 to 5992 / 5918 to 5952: 0.15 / 32.8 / 23.2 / 24.8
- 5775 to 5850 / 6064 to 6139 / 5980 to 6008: 0.22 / 32.6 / 27.1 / 33.6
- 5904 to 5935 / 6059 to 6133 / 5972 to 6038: -0.01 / 21.7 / 27.6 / 33.4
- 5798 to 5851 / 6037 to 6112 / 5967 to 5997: 0.25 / 32.2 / 25.8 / 33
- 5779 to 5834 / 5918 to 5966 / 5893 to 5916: 0.40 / 33.1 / 17.8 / 23.1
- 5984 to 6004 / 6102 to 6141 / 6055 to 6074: -0.05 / 27.6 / 32.5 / 34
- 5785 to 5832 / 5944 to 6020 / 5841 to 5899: 0.36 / 33.3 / 22.2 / 25.6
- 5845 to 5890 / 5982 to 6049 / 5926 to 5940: 0.12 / 23.3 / 23.1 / 28.8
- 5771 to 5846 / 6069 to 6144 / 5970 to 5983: 0.34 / 32.7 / 24.5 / 34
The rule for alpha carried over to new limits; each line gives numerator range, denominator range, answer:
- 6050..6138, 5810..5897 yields 1.42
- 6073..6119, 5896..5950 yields 1.66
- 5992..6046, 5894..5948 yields 1.43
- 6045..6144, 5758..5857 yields 1.16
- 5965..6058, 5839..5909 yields 1.36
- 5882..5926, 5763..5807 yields 0.56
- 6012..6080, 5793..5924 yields 1.29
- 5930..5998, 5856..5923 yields 1.26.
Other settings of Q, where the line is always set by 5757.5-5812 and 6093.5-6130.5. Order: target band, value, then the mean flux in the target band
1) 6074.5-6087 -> 0.5 Ang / 32.6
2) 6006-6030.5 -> 3.8 Ang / 28.5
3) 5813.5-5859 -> 5.3 Ang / 29.6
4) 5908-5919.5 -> 4.1 Ang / 21.6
